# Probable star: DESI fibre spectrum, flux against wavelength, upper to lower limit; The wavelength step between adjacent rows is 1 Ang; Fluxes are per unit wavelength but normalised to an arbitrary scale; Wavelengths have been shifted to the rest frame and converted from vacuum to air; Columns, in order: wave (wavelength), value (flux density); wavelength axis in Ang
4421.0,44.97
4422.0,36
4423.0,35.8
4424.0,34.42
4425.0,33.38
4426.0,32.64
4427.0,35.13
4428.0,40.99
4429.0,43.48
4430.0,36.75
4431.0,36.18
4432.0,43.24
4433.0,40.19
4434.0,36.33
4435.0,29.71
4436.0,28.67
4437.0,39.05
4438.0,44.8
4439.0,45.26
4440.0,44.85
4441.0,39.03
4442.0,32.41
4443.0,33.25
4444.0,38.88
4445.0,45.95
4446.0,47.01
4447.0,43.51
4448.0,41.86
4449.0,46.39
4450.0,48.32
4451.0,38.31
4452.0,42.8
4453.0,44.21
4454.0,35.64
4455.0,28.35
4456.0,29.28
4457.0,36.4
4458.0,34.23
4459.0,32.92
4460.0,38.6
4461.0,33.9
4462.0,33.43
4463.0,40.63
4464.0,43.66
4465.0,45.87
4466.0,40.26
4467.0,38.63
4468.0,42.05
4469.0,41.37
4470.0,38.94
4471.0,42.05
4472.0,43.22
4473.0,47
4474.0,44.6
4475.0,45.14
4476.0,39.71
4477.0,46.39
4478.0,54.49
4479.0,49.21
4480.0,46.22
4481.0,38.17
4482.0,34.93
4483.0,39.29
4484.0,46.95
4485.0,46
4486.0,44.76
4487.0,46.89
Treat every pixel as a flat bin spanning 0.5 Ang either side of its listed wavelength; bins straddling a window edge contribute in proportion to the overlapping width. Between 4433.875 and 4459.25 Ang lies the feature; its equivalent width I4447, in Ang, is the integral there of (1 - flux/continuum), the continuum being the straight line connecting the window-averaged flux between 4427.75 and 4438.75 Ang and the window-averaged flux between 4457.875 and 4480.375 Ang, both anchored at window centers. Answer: 0.48 Ang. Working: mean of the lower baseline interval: 38.2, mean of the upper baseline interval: 42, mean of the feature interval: 38.8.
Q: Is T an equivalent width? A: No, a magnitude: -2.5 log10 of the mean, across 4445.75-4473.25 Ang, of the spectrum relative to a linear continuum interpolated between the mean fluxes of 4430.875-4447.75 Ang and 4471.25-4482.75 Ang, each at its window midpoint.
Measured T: 0.06 mag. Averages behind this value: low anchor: 39.4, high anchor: 44.3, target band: 39.8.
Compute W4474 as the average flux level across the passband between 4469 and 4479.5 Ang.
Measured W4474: 44.9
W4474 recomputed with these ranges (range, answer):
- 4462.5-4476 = 42.5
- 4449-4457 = 38.5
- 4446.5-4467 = 38.9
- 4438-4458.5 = 39.9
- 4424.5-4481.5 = 40.1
